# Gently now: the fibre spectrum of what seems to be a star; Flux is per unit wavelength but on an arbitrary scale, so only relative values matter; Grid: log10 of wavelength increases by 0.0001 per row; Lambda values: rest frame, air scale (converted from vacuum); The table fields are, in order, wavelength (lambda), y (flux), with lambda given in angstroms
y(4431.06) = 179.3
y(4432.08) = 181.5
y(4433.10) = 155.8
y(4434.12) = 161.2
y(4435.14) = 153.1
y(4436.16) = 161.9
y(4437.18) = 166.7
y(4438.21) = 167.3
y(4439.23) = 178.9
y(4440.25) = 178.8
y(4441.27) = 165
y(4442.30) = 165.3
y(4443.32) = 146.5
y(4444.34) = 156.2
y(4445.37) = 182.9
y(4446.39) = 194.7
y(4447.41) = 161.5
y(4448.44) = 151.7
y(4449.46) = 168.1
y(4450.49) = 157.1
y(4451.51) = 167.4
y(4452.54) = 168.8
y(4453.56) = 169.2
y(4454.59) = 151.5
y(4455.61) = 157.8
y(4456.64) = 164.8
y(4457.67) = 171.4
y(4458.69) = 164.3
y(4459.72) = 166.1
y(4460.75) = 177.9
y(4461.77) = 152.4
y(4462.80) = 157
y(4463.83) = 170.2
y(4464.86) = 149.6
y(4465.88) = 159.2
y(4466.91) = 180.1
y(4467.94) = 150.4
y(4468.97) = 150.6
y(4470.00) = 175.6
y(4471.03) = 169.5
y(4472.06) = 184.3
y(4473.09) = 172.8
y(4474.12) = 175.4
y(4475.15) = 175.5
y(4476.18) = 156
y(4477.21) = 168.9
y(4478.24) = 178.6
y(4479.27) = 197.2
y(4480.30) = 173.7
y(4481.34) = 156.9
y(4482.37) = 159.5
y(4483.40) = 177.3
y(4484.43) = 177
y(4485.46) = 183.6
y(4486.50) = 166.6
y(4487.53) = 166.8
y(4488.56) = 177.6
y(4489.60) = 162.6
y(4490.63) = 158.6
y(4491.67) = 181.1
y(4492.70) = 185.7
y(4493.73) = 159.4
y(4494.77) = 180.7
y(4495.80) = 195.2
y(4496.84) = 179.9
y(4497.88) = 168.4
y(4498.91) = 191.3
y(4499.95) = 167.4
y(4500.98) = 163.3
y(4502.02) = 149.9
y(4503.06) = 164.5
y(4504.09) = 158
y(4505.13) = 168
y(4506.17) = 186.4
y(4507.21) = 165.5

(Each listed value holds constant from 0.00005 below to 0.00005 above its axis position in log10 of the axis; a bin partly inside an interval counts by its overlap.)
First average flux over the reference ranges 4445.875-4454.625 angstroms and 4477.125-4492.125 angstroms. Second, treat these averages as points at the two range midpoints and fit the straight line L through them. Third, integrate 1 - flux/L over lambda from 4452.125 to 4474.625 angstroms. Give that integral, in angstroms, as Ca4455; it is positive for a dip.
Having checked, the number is 0.4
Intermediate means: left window 166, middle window 165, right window 172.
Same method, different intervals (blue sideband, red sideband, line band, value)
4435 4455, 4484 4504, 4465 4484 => 0.00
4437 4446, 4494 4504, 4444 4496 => 0.38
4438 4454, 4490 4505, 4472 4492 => -0.21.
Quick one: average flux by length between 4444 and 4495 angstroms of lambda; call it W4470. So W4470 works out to 168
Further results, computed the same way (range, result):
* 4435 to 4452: 166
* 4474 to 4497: 174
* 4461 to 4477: 166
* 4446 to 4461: 166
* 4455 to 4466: 163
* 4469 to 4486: 173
